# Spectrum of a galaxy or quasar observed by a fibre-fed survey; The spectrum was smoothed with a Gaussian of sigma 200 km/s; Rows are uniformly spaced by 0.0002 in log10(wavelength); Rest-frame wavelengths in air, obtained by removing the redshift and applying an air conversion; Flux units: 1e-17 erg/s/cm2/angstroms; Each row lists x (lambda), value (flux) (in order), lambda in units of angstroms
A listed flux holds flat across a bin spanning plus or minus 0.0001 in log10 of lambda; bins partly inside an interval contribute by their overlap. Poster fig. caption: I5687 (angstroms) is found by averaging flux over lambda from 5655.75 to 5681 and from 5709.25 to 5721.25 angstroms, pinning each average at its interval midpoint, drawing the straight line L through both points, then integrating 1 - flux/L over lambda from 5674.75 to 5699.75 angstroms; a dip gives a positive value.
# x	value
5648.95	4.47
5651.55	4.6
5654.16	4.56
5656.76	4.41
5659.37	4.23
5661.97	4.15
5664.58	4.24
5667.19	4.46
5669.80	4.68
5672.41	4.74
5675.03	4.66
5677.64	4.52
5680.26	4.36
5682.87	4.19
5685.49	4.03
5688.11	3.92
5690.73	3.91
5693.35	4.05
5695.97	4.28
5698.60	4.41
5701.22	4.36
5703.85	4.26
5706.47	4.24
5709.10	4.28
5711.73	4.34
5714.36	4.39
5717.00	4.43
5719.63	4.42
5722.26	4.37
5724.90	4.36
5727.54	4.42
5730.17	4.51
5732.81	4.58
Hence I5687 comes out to 1.2 angstroms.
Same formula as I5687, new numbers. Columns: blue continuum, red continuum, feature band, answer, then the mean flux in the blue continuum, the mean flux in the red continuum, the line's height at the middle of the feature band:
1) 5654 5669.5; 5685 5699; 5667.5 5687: -1.08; 4.35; 4.08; 4.21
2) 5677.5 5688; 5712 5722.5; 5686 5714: 0.64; 4.21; 4.4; 4.3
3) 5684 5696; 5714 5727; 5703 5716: -0.15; 4.01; 4.39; 4.26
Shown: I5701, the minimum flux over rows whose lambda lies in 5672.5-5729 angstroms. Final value 3.91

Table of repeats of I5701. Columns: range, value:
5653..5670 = 4.15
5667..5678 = 4.46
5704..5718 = 4.24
